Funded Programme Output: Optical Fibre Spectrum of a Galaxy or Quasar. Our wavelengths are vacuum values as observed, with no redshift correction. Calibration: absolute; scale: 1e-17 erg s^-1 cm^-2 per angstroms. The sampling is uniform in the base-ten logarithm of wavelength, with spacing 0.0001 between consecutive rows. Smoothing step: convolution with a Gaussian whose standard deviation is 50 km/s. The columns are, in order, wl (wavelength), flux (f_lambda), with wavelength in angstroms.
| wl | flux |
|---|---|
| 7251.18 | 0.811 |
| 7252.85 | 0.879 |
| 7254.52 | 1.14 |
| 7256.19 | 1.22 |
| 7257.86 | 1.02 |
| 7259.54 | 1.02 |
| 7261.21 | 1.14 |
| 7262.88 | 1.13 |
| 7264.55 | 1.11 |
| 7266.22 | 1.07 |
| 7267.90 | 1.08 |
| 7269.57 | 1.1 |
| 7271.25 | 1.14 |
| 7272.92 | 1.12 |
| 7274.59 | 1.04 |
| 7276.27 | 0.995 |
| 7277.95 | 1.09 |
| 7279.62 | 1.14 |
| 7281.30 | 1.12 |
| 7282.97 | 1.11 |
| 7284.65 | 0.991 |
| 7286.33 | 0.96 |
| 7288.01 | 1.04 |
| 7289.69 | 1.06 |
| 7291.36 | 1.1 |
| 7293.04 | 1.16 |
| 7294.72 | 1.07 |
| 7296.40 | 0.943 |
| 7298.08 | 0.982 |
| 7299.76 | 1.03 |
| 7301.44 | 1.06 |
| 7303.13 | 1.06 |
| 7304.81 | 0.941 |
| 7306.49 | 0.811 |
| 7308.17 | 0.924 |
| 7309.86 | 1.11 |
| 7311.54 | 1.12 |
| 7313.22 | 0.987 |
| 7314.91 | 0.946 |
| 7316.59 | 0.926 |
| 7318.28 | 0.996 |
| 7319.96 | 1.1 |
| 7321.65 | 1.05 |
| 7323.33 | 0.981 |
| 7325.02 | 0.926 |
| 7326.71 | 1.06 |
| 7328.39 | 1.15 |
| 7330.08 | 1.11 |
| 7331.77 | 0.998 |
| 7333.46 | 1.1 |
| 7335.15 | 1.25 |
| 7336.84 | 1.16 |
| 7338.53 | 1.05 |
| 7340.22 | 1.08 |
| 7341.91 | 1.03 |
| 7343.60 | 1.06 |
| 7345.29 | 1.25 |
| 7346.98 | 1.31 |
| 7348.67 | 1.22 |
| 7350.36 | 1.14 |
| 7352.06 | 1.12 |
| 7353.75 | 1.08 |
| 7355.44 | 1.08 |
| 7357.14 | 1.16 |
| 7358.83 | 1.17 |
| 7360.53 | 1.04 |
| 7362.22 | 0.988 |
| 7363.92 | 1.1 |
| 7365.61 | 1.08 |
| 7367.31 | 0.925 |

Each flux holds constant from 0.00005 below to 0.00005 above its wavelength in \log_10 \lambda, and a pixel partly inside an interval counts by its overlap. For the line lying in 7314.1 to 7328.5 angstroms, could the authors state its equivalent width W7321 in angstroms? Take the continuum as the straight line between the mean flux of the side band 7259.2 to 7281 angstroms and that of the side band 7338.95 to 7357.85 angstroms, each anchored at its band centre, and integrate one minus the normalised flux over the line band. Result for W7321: 1.46 angstroms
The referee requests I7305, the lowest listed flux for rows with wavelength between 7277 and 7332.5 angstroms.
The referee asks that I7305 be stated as 0.811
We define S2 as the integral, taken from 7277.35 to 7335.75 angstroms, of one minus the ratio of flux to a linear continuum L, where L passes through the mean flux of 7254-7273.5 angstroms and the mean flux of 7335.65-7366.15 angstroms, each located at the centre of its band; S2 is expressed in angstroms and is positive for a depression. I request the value 3.9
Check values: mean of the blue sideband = 1.11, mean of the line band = 1.04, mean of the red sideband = 1.12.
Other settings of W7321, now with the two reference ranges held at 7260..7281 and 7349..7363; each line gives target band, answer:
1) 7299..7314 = 1.3 angstroms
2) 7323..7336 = 0.3 angstroms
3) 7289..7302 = 0.6 angstroms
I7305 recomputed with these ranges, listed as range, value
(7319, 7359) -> 0.926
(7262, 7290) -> 0.96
